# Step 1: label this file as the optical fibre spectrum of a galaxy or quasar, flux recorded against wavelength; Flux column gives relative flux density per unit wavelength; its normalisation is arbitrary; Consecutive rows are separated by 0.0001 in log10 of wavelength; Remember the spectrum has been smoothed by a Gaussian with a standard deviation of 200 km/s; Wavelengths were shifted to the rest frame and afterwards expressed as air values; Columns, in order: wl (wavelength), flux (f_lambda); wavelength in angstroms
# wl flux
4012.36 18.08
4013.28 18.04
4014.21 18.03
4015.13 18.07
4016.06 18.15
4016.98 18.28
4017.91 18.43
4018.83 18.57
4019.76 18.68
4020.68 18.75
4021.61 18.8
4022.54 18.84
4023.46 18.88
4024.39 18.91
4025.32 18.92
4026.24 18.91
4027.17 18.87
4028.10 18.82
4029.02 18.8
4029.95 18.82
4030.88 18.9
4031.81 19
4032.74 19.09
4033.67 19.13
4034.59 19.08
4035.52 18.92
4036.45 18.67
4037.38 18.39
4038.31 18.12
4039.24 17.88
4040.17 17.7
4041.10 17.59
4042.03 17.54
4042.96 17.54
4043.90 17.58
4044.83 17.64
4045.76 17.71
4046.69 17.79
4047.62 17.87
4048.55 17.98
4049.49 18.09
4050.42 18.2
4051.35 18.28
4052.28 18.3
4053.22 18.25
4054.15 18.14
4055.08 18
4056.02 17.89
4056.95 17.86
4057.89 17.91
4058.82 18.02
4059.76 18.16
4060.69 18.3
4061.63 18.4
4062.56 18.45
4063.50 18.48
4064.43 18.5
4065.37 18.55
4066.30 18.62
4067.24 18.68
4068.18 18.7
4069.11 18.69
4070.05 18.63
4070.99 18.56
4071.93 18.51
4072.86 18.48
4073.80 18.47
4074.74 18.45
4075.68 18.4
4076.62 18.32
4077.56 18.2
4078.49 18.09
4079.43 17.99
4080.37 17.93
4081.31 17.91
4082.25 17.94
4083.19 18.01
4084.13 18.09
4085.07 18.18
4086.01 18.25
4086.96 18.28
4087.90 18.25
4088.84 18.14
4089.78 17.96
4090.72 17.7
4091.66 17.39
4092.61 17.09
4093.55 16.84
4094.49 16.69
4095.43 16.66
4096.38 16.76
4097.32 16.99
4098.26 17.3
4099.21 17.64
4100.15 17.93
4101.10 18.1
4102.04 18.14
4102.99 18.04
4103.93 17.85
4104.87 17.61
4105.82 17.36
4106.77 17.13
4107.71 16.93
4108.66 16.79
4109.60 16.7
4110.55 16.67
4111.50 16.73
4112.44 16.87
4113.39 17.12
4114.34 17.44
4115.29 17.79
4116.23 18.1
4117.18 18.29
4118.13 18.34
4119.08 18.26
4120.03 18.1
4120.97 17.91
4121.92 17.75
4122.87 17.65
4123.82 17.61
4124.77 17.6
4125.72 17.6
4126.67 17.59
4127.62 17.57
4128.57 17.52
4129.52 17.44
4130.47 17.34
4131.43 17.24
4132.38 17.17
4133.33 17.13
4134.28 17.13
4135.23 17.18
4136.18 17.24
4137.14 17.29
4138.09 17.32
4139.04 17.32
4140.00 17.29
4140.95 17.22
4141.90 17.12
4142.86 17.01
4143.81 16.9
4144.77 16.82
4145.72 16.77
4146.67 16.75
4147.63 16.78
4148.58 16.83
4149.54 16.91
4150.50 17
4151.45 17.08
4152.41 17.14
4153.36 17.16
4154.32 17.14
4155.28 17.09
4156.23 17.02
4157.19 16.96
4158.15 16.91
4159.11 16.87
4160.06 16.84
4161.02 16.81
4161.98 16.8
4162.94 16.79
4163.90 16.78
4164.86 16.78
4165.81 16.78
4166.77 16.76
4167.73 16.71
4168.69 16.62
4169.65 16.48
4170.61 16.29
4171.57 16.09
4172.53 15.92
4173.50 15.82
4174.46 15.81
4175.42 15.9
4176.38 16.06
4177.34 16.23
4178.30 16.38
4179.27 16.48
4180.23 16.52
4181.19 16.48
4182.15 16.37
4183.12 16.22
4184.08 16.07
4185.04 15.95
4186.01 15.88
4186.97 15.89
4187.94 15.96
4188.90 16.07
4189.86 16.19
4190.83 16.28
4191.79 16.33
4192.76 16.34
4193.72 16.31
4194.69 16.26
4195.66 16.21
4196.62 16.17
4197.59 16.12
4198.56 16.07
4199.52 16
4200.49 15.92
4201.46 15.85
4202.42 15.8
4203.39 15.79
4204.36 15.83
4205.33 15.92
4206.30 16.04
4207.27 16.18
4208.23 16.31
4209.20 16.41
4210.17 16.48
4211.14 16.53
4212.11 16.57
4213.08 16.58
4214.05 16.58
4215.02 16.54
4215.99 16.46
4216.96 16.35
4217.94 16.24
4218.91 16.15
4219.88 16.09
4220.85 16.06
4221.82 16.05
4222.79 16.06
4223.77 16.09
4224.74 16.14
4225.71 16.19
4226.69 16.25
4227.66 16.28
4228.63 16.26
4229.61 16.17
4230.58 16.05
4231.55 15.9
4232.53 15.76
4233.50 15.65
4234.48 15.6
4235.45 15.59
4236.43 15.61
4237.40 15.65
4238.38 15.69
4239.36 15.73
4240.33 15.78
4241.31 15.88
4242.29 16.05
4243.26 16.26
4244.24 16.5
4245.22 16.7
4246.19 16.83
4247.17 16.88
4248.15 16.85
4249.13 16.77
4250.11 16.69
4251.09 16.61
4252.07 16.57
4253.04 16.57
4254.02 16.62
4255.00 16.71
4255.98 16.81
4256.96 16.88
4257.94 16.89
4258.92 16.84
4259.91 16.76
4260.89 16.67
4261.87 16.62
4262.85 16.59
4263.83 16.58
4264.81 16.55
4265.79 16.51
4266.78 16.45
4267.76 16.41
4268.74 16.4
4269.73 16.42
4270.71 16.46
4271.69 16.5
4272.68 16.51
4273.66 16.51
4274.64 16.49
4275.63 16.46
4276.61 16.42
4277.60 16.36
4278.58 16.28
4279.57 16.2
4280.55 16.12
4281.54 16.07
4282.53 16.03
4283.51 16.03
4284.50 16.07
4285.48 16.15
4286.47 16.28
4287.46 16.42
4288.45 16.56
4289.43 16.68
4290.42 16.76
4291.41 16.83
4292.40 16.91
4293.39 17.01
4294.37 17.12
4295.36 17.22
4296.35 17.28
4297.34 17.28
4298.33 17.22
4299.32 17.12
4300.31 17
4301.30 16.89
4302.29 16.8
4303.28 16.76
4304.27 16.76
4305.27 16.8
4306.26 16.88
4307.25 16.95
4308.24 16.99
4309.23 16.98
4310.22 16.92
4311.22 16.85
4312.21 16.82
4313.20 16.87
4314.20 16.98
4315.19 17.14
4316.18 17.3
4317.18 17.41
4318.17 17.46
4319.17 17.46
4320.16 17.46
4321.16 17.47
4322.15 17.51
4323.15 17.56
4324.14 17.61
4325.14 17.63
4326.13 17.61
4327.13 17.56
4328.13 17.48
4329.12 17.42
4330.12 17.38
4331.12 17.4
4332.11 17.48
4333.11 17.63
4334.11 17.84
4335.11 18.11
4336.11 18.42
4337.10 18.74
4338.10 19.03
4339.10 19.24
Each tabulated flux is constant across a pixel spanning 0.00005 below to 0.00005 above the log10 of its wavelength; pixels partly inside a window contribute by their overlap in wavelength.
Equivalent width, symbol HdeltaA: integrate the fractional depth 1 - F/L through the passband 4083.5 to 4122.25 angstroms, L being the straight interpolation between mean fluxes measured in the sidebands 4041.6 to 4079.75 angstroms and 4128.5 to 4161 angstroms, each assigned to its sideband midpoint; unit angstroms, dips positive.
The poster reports 0.2 angstroms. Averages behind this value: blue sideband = 18.2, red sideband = 17.1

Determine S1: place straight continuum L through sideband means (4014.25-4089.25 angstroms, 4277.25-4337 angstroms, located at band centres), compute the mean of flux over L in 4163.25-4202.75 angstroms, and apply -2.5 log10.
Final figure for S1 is 0.09 mag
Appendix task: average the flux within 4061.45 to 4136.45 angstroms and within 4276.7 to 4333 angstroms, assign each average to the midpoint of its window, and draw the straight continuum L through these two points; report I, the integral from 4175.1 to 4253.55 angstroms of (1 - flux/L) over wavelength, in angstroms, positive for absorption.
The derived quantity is 5.1 angstroms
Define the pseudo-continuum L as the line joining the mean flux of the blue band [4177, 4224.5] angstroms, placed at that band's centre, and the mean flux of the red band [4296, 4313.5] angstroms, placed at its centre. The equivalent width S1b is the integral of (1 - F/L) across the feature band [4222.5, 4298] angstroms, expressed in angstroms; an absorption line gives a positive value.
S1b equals 1.0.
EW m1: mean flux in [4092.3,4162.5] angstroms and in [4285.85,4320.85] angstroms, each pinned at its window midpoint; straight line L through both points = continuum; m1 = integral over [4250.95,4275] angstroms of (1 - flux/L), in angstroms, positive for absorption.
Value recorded 0.6 angstroms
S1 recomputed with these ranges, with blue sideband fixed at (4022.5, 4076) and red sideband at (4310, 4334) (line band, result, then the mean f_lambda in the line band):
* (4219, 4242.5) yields 0.114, 15.9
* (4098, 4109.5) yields 0.038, 17.5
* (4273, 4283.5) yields 0.079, 16.3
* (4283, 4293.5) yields 0.063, 16.5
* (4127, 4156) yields 0.056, 17.1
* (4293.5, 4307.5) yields 0.027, 17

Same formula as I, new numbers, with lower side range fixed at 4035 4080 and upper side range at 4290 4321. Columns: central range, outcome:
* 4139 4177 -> 2.1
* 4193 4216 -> 1.7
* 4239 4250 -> 0.6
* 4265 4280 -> 0.7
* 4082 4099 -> 0.4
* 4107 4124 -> 0.4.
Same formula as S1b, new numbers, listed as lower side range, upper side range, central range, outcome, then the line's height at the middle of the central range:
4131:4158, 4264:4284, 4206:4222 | 0.3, 16.7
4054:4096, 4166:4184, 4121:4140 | -0.4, 17.1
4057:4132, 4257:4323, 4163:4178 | 0.9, 17.4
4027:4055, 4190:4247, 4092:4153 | -0.1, 17.3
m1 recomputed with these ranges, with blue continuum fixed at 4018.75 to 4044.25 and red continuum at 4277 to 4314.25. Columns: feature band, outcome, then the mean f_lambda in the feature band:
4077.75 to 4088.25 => 0.1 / 18.1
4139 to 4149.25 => 0.5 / 17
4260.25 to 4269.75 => 0.2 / 16.5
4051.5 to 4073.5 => 0.0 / 18.4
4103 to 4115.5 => 0.6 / 17.2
